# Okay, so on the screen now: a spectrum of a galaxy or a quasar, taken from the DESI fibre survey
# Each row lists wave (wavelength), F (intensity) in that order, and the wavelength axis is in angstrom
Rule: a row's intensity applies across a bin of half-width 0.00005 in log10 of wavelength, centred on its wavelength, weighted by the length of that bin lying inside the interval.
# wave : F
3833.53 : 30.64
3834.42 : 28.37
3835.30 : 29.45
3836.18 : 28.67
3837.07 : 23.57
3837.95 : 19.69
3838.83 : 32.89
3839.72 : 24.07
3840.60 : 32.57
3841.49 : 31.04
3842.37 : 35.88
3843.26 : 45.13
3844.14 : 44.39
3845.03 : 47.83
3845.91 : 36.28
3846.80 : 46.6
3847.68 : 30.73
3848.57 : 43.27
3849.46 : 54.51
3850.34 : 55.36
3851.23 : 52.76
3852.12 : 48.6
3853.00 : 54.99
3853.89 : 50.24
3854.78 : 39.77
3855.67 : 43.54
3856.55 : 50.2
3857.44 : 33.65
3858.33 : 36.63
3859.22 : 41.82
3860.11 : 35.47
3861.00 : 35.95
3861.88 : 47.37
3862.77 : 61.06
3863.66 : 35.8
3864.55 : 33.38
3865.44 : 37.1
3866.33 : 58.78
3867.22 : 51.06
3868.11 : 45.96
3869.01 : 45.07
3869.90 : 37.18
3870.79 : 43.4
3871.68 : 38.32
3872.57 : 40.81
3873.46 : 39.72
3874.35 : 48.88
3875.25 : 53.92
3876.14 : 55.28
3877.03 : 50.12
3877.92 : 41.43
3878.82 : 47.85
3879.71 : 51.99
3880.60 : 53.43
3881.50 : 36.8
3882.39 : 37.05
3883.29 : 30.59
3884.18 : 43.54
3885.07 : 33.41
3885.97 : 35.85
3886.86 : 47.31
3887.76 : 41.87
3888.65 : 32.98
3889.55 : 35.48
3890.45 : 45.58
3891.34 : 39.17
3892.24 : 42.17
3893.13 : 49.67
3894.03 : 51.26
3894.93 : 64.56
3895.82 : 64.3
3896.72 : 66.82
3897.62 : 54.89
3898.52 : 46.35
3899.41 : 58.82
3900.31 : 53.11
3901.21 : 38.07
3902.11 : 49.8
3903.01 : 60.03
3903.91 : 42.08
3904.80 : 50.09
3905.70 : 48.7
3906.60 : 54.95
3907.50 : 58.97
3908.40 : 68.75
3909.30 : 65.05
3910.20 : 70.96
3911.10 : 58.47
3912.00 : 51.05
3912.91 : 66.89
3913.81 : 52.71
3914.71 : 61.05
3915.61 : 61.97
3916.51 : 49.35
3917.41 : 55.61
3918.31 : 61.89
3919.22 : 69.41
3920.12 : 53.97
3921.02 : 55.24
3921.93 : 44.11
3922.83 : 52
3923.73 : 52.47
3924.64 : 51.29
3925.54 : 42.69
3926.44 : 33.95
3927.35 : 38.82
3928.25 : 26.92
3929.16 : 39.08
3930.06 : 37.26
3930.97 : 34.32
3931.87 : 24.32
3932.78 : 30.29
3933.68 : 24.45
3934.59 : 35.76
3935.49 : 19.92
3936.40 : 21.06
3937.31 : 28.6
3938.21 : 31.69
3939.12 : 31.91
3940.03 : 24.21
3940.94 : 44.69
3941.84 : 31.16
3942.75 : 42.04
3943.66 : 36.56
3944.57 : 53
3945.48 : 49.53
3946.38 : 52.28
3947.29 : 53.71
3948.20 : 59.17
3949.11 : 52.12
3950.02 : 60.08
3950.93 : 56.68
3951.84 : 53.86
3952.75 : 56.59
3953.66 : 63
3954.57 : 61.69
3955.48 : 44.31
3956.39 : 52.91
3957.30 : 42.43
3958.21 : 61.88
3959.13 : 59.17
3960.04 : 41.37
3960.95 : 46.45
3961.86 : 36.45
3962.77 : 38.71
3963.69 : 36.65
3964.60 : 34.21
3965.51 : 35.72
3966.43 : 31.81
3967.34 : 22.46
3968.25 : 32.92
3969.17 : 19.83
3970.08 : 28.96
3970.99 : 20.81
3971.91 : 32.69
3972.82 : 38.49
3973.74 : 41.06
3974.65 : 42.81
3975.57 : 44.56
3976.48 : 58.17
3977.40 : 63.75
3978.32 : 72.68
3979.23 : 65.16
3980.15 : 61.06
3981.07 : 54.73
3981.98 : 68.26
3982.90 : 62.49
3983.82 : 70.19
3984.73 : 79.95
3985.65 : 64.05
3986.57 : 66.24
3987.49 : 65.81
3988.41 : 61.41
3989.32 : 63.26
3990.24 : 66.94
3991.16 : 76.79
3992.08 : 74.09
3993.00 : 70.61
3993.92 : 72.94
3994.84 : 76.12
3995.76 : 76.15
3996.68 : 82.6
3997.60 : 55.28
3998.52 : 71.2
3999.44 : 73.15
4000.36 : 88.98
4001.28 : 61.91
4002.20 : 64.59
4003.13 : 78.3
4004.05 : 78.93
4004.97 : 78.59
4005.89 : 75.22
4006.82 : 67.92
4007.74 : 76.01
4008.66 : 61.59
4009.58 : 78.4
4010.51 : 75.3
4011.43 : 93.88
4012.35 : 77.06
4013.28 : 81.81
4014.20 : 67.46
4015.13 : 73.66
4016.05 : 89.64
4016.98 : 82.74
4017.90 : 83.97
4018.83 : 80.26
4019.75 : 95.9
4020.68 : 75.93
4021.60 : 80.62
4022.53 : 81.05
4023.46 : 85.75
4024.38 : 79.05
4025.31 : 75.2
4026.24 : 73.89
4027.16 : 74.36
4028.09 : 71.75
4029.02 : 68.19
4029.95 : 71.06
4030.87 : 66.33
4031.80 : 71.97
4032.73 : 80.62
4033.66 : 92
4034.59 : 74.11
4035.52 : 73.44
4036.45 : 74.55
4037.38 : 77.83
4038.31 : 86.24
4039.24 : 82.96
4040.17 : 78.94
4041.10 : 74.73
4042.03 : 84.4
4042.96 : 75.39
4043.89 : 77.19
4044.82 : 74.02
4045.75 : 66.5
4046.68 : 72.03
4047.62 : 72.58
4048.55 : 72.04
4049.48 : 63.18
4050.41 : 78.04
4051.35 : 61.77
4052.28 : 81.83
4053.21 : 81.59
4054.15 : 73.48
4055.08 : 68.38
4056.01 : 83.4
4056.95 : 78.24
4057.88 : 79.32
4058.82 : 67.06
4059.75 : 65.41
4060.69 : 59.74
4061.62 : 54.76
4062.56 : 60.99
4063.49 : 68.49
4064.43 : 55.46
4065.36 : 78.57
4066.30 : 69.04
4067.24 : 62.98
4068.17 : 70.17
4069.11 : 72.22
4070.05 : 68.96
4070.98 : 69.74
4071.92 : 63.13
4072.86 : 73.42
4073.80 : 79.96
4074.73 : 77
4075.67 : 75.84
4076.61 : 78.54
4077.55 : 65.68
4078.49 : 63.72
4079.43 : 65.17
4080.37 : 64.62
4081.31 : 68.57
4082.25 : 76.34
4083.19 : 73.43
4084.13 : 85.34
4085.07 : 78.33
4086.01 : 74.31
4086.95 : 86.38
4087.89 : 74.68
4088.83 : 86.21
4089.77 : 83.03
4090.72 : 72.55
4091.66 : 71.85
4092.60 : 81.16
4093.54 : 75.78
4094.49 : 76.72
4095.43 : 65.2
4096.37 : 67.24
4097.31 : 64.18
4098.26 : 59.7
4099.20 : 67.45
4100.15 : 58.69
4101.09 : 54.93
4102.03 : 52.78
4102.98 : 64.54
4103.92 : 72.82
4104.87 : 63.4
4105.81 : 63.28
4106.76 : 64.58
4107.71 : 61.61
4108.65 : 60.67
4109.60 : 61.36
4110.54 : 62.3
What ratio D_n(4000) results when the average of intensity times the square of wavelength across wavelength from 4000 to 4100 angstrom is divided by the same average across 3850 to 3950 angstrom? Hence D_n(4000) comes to 1.73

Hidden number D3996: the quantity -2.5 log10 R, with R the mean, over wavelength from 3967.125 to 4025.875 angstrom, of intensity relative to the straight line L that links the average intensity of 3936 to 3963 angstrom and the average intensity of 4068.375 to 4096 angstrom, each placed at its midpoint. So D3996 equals -0.19 mag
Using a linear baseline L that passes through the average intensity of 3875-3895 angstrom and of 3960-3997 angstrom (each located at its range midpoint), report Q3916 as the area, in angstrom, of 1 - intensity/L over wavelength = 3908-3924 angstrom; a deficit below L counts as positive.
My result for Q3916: -3.8 angstrom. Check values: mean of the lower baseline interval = 43.9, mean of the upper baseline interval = 53.7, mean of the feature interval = 58.4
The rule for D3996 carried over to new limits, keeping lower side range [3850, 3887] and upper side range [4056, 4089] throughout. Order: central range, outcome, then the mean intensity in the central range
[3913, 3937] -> 0.177 mag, 43.7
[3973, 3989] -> -0.031 mag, 60.9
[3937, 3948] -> 0.313 mag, 40.6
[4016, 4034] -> -0.209 mag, 78.7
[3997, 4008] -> -0.171 mag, 72.6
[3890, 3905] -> -0.077 mag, 51.6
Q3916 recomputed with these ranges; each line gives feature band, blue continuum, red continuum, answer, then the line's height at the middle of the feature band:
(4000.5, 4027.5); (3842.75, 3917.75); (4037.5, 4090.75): -4.73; 66.1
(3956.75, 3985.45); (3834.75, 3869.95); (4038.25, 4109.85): 5.19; 57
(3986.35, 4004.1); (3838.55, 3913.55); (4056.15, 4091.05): -2.73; 61.7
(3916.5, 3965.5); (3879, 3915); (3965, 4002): 9.07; 54.2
